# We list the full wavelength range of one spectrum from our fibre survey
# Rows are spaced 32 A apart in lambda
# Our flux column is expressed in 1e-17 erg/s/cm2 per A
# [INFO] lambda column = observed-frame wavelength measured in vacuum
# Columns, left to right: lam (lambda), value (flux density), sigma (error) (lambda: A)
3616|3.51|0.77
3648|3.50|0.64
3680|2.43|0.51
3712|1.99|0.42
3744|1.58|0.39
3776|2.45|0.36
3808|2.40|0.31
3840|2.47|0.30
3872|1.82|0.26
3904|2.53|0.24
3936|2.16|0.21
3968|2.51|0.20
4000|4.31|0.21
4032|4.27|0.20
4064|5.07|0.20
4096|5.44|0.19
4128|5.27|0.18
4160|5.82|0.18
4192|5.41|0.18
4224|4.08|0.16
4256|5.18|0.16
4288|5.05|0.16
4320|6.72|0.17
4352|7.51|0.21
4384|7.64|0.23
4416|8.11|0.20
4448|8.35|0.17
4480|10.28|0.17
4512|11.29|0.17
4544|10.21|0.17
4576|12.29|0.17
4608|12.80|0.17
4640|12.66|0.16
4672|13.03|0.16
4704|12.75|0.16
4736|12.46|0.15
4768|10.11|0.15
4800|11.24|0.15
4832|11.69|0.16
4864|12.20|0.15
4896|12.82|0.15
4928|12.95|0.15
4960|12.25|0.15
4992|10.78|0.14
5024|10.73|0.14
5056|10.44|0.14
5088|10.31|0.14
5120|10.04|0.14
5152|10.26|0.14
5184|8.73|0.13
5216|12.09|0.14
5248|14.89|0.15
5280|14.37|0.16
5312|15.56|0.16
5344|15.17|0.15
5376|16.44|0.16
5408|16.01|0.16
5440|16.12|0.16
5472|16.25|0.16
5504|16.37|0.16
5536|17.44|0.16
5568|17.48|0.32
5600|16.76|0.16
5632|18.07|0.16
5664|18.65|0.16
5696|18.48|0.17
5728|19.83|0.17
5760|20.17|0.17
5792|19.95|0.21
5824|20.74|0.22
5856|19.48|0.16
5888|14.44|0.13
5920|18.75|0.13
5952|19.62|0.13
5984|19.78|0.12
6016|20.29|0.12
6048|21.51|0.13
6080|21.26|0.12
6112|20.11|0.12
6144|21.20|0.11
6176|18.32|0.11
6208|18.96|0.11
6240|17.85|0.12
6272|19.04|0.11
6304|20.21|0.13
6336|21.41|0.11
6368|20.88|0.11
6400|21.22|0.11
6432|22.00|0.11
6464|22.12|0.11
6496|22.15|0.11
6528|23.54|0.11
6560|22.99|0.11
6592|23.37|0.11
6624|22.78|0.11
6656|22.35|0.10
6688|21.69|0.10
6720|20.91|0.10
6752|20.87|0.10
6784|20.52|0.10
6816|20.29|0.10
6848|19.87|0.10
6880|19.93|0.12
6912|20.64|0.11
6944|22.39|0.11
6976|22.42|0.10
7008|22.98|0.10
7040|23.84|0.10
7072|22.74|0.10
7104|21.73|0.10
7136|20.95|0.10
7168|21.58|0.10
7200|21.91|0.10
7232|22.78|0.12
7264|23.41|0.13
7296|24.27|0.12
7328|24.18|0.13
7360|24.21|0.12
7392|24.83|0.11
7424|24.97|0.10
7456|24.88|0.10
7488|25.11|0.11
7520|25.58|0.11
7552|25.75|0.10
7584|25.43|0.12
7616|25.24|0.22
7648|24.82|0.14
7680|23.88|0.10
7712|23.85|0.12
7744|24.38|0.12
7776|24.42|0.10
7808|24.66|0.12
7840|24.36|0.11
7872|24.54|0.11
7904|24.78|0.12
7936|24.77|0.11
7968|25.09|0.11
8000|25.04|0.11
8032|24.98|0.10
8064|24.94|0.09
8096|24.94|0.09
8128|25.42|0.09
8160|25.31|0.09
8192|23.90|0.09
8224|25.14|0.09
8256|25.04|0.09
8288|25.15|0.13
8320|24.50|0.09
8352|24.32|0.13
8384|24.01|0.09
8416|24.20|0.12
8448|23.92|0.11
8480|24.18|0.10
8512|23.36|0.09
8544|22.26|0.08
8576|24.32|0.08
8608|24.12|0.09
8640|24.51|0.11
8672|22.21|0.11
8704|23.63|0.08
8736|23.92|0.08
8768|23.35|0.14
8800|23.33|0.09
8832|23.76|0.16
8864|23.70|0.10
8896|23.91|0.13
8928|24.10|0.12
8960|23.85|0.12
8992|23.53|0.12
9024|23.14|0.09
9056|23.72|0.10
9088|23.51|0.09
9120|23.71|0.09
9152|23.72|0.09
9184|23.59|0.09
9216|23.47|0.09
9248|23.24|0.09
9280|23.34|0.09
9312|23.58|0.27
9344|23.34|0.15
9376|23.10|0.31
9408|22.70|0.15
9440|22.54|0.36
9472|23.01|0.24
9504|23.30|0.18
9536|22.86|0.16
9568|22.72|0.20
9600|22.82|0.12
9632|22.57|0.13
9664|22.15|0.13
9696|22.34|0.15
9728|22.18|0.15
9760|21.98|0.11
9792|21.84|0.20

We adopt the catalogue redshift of 0.00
